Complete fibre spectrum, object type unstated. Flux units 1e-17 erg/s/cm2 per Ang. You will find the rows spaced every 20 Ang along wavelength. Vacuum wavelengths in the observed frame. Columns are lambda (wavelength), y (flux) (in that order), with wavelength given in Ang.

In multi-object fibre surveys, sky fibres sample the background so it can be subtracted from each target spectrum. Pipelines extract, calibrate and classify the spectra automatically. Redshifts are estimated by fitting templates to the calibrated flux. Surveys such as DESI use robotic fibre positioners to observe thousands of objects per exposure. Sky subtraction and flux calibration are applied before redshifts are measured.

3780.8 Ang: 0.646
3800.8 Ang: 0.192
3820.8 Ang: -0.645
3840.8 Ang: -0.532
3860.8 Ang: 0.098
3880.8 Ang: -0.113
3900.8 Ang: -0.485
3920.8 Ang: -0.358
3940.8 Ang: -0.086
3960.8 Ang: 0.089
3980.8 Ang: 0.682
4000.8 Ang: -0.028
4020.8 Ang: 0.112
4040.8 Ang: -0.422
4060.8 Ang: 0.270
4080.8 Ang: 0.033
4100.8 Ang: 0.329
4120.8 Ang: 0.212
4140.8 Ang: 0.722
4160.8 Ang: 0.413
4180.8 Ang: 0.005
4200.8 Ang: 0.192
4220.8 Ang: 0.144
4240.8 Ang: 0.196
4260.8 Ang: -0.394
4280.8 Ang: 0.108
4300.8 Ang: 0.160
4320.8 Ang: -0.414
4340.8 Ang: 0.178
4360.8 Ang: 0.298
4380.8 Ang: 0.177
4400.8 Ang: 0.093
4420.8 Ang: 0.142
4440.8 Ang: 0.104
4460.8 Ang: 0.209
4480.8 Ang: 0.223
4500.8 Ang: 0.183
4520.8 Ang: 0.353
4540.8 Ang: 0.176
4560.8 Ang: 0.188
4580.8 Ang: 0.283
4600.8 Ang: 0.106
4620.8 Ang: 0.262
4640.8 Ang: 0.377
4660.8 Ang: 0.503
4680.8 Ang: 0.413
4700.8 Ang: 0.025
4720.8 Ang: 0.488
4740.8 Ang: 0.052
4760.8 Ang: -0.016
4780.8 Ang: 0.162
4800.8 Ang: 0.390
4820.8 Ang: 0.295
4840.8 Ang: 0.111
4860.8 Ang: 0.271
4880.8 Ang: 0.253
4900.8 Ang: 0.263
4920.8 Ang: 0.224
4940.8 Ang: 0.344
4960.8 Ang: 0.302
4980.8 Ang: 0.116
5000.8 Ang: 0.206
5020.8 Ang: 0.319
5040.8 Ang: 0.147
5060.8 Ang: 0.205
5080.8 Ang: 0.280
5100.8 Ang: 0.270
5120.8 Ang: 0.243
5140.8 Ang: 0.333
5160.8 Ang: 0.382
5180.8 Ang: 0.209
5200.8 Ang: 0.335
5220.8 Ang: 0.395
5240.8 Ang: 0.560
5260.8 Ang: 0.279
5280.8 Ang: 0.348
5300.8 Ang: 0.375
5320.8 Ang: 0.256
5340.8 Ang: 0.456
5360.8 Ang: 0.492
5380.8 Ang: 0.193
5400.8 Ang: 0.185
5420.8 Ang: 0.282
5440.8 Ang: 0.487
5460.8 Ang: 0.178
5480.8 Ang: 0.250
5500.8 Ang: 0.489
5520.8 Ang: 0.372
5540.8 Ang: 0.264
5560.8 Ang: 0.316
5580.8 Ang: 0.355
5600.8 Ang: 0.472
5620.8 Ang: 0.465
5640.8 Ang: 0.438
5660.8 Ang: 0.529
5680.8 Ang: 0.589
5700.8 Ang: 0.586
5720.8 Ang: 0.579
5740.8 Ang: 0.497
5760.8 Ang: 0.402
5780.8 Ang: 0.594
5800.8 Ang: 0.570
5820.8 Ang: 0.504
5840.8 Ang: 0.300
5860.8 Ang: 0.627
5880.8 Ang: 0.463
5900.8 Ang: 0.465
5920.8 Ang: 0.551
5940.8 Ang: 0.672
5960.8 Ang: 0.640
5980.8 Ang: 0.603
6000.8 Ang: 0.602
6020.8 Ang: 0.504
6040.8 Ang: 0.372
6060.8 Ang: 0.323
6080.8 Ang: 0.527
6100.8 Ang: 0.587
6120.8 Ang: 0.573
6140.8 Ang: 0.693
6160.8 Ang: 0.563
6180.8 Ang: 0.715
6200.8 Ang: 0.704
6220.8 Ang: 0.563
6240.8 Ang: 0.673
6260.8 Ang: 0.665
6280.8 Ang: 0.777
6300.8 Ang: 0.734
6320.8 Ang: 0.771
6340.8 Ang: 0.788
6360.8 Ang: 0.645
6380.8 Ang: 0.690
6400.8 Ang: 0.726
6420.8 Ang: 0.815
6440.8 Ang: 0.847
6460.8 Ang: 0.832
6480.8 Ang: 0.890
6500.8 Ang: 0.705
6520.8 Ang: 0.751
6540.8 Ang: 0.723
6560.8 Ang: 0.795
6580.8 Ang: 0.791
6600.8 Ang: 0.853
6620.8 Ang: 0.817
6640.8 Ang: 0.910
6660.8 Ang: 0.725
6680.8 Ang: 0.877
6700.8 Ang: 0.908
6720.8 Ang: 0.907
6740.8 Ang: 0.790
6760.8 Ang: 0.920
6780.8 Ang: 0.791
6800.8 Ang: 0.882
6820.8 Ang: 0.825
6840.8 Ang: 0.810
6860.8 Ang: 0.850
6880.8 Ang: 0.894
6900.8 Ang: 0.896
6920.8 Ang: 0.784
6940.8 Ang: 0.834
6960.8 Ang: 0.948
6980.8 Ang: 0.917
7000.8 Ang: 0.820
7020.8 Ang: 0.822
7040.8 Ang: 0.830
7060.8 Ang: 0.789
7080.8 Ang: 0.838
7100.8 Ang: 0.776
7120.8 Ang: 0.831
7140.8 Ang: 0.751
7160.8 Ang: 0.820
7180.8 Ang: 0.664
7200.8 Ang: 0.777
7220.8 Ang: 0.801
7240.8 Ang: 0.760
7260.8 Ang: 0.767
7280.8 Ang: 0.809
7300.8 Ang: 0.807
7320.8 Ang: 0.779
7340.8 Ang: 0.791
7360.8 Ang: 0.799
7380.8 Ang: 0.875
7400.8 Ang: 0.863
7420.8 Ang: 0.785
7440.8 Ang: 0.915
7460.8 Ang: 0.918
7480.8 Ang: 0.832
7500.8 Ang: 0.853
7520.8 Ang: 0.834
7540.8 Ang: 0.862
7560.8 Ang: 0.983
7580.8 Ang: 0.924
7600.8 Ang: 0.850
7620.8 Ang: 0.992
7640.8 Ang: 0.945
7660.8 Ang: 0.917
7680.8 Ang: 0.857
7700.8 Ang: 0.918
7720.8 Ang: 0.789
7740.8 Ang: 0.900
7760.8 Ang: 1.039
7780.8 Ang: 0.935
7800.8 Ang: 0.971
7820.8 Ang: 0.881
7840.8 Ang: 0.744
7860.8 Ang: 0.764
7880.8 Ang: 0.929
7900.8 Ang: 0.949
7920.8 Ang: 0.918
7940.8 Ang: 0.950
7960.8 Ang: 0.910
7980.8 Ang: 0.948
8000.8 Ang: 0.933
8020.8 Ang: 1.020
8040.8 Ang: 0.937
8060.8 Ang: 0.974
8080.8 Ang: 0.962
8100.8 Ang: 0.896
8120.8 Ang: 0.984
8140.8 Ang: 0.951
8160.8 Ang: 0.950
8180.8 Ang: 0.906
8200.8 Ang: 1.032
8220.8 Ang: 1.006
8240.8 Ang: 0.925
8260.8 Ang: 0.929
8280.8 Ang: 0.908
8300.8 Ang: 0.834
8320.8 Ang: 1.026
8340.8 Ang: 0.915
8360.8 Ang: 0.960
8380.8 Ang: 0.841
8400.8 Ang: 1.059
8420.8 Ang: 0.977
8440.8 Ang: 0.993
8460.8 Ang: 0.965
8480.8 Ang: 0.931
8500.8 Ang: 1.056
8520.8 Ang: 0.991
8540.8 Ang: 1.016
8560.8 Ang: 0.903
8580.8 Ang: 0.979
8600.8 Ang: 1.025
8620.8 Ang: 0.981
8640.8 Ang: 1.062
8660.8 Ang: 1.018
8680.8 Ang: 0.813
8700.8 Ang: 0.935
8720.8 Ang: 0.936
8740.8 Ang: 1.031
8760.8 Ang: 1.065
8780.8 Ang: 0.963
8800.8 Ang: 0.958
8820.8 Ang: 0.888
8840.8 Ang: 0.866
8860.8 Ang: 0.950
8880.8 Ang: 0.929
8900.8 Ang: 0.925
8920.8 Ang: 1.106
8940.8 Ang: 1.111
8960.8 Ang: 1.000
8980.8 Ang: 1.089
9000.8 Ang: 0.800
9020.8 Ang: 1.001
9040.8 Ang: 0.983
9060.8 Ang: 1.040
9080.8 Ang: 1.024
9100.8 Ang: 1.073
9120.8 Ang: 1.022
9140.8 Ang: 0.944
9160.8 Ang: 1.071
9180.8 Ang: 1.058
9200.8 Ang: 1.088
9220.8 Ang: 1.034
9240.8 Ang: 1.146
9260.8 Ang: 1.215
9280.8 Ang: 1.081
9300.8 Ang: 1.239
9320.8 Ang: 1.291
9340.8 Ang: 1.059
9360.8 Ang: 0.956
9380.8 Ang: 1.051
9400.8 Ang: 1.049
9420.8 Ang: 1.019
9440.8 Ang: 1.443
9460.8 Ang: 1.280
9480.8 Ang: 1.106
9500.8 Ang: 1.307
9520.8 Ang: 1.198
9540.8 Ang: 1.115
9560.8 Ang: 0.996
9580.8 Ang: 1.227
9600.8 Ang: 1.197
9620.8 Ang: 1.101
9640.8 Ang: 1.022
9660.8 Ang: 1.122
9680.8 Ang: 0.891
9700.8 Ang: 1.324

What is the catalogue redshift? 0.41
